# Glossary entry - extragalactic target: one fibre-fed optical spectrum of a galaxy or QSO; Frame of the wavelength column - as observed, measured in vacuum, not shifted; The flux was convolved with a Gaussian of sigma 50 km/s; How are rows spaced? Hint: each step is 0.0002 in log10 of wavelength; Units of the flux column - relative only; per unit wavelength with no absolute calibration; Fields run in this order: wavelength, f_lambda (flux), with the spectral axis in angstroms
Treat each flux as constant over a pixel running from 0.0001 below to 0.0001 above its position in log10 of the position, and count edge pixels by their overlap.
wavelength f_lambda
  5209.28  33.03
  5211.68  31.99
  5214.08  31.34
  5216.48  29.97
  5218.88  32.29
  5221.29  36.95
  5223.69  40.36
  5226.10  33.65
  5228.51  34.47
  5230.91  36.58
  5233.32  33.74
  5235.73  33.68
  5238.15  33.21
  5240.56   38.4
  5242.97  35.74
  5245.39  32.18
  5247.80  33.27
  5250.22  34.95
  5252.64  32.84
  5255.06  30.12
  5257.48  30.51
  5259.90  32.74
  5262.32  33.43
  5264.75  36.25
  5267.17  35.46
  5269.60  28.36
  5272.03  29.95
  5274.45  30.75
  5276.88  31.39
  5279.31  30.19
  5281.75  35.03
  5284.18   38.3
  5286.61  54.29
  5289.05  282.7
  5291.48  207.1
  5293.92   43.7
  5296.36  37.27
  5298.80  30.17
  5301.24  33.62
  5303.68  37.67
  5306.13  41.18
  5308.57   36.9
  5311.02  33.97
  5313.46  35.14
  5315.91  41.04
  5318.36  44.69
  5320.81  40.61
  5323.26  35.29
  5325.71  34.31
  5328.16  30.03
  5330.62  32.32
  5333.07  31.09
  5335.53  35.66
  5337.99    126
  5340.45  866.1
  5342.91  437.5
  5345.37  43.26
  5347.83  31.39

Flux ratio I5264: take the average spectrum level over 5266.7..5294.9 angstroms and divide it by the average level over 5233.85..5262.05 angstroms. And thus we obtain 2.15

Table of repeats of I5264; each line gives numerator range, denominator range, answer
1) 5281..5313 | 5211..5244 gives 2.02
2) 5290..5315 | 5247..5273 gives 1.72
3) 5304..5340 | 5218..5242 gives 1.71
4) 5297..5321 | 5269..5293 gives 0.48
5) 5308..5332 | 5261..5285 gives 1.11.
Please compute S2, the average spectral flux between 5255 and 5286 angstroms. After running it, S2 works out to 33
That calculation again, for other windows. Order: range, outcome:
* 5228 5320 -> 46.5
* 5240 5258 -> 33.4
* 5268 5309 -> 60.7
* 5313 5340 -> 68.2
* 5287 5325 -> 64.7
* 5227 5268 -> 34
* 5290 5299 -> 91.2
